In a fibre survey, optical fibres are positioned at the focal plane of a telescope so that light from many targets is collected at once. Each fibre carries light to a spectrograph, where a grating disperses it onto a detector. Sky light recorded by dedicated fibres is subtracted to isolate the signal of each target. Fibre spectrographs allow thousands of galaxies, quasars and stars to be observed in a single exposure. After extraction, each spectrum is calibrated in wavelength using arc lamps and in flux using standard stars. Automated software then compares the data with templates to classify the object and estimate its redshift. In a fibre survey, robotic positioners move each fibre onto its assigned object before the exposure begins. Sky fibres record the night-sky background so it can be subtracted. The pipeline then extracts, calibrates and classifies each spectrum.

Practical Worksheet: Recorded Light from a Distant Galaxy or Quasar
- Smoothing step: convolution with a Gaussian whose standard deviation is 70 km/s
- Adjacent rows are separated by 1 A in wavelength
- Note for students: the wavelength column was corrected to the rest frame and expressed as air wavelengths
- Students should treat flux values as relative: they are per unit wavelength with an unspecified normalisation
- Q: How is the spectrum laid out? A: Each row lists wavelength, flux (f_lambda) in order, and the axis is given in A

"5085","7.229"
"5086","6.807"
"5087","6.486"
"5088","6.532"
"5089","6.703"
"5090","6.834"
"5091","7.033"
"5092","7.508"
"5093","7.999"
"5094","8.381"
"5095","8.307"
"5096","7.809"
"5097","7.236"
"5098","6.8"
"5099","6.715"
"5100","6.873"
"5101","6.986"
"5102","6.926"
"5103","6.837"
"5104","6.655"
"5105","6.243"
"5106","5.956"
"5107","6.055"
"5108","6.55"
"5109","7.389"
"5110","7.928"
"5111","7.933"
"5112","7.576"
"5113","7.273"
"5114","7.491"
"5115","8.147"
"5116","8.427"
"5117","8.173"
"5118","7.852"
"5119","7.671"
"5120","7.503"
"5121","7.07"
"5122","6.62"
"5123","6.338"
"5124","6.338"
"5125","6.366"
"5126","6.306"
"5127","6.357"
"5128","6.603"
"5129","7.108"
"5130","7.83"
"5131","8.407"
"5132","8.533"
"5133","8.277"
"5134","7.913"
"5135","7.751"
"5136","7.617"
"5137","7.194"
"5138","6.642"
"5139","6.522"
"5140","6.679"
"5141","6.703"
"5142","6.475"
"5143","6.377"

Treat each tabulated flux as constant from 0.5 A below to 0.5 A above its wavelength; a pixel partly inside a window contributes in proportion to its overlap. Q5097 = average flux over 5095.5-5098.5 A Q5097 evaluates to 7.28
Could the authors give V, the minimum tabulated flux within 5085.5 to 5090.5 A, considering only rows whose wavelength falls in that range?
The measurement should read 6.486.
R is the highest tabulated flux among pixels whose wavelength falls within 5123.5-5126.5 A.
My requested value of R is 6.366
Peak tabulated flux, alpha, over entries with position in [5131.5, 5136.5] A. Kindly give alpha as 8.533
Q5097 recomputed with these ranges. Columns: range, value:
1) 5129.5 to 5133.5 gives 8.26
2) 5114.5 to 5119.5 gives 8.05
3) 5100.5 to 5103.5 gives 6.92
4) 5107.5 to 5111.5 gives 7.45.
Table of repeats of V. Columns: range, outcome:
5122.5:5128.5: 6.306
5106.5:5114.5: 6.055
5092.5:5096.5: 7.809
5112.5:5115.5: 7.273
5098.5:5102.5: 6.715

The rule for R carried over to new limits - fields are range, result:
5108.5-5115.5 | 8.147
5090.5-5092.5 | 7.508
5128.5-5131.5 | 8.407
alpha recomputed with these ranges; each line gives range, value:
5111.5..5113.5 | 7.576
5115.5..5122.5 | 8.427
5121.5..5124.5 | 6.62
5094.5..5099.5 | 8.307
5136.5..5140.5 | 7.194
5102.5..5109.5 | 7.389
